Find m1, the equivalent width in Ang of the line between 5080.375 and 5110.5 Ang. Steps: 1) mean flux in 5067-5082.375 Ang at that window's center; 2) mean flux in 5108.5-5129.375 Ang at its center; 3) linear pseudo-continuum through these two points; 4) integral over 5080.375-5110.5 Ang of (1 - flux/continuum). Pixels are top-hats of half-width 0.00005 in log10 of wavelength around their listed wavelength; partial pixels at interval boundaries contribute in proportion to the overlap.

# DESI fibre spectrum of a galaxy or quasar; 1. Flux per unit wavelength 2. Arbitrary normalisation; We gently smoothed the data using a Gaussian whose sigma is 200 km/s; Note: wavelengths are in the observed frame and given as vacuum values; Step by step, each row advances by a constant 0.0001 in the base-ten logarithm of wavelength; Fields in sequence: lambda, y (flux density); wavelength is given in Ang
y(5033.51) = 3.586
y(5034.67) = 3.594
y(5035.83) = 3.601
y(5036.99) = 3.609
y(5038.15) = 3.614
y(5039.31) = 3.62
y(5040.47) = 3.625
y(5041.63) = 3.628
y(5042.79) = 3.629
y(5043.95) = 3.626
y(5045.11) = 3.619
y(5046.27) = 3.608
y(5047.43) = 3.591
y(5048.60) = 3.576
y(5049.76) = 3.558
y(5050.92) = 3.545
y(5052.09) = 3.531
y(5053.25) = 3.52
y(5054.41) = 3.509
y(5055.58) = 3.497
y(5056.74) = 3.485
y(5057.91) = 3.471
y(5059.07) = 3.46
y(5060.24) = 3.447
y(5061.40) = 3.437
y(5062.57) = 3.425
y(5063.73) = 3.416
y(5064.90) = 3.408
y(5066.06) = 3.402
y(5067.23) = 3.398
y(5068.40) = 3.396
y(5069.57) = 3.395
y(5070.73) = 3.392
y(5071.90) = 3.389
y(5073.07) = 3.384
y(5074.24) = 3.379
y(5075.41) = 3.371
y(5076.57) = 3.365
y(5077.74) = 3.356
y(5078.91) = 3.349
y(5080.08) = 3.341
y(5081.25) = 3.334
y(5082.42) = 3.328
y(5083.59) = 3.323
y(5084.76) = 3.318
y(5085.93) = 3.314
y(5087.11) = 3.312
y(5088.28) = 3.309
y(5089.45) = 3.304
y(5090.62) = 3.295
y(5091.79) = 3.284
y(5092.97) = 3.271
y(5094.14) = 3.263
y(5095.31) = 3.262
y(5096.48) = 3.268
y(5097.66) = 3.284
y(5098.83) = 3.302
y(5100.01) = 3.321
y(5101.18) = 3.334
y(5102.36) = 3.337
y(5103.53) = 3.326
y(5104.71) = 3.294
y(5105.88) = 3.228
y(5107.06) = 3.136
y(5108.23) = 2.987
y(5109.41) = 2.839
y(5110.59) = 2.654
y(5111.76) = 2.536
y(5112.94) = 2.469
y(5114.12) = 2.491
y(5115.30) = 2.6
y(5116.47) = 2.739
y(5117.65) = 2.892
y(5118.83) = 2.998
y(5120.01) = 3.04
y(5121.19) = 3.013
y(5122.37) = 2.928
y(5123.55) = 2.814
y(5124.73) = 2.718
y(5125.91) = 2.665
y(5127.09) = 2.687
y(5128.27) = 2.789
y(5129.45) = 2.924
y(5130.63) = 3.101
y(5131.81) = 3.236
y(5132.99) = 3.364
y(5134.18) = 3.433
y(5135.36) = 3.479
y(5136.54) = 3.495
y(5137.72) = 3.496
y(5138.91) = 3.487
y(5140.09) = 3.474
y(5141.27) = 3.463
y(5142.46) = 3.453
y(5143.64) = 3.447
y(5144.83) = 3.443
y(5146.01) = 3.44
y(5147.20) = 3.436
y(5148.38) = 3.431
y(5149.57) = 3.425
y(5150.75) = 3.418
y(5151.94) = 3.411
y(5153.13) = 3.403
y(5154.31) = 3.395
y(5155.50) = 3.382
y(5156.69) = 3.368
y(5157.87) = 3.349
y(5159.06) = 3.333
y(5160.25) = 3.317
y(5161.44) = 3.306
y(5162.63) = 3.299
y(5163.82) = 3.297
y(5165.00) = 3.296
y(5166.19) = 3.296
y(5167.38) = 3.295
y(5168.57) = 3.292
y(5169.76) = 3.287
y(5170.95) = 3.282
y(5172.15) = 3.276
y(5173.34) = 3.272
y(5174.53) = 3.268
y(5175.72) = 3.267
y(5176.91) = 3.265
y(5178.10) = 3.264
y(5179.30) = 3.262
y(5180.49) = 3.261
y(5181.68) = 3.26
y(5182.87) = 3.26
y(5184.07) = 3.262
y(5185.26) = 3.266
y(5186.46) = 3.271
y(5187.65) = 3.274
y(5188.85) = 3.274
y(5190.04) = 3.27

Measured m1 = -1.65 Ang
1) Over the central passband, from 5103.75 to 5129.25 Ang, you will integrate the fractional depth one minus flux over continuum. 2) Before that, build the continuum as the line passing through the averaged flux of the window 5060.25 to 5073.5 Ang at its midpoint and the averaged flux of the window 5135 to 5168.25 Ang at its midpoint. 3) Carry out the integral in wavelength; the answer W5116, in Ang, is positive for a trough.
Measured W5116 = 4.2 Ang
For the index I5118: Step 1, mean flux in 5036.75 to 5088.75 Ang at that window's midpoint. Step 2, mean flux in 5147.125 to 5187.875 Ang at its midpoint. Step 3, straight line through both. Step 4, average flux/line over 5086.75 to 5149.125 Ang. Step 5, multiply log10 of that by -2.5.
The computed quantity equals 0.08 mag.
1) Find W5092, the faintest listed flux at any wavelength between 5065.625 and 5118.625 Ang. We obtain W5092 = 2.469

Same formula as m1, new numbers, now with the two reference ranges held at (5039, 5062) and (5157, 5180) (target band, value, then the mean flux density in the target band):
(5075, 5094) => 0.84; 3.32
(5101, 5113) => 1.40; 3.03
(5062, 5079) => 0.56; 3.39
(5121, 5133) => 1.68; 2.91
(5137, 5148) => -0.37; 3.46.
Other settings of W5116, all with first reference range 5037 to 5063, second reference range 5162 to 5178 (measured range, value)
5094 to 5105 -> 0.4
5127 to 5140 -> 0.4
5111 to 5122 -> 2.1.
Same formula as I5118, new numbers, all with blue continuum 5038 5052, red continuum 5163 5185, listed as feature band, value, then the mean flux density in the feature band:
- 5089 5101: 0.060 mag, 3.29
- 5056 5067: 0.037 mag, 3.44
